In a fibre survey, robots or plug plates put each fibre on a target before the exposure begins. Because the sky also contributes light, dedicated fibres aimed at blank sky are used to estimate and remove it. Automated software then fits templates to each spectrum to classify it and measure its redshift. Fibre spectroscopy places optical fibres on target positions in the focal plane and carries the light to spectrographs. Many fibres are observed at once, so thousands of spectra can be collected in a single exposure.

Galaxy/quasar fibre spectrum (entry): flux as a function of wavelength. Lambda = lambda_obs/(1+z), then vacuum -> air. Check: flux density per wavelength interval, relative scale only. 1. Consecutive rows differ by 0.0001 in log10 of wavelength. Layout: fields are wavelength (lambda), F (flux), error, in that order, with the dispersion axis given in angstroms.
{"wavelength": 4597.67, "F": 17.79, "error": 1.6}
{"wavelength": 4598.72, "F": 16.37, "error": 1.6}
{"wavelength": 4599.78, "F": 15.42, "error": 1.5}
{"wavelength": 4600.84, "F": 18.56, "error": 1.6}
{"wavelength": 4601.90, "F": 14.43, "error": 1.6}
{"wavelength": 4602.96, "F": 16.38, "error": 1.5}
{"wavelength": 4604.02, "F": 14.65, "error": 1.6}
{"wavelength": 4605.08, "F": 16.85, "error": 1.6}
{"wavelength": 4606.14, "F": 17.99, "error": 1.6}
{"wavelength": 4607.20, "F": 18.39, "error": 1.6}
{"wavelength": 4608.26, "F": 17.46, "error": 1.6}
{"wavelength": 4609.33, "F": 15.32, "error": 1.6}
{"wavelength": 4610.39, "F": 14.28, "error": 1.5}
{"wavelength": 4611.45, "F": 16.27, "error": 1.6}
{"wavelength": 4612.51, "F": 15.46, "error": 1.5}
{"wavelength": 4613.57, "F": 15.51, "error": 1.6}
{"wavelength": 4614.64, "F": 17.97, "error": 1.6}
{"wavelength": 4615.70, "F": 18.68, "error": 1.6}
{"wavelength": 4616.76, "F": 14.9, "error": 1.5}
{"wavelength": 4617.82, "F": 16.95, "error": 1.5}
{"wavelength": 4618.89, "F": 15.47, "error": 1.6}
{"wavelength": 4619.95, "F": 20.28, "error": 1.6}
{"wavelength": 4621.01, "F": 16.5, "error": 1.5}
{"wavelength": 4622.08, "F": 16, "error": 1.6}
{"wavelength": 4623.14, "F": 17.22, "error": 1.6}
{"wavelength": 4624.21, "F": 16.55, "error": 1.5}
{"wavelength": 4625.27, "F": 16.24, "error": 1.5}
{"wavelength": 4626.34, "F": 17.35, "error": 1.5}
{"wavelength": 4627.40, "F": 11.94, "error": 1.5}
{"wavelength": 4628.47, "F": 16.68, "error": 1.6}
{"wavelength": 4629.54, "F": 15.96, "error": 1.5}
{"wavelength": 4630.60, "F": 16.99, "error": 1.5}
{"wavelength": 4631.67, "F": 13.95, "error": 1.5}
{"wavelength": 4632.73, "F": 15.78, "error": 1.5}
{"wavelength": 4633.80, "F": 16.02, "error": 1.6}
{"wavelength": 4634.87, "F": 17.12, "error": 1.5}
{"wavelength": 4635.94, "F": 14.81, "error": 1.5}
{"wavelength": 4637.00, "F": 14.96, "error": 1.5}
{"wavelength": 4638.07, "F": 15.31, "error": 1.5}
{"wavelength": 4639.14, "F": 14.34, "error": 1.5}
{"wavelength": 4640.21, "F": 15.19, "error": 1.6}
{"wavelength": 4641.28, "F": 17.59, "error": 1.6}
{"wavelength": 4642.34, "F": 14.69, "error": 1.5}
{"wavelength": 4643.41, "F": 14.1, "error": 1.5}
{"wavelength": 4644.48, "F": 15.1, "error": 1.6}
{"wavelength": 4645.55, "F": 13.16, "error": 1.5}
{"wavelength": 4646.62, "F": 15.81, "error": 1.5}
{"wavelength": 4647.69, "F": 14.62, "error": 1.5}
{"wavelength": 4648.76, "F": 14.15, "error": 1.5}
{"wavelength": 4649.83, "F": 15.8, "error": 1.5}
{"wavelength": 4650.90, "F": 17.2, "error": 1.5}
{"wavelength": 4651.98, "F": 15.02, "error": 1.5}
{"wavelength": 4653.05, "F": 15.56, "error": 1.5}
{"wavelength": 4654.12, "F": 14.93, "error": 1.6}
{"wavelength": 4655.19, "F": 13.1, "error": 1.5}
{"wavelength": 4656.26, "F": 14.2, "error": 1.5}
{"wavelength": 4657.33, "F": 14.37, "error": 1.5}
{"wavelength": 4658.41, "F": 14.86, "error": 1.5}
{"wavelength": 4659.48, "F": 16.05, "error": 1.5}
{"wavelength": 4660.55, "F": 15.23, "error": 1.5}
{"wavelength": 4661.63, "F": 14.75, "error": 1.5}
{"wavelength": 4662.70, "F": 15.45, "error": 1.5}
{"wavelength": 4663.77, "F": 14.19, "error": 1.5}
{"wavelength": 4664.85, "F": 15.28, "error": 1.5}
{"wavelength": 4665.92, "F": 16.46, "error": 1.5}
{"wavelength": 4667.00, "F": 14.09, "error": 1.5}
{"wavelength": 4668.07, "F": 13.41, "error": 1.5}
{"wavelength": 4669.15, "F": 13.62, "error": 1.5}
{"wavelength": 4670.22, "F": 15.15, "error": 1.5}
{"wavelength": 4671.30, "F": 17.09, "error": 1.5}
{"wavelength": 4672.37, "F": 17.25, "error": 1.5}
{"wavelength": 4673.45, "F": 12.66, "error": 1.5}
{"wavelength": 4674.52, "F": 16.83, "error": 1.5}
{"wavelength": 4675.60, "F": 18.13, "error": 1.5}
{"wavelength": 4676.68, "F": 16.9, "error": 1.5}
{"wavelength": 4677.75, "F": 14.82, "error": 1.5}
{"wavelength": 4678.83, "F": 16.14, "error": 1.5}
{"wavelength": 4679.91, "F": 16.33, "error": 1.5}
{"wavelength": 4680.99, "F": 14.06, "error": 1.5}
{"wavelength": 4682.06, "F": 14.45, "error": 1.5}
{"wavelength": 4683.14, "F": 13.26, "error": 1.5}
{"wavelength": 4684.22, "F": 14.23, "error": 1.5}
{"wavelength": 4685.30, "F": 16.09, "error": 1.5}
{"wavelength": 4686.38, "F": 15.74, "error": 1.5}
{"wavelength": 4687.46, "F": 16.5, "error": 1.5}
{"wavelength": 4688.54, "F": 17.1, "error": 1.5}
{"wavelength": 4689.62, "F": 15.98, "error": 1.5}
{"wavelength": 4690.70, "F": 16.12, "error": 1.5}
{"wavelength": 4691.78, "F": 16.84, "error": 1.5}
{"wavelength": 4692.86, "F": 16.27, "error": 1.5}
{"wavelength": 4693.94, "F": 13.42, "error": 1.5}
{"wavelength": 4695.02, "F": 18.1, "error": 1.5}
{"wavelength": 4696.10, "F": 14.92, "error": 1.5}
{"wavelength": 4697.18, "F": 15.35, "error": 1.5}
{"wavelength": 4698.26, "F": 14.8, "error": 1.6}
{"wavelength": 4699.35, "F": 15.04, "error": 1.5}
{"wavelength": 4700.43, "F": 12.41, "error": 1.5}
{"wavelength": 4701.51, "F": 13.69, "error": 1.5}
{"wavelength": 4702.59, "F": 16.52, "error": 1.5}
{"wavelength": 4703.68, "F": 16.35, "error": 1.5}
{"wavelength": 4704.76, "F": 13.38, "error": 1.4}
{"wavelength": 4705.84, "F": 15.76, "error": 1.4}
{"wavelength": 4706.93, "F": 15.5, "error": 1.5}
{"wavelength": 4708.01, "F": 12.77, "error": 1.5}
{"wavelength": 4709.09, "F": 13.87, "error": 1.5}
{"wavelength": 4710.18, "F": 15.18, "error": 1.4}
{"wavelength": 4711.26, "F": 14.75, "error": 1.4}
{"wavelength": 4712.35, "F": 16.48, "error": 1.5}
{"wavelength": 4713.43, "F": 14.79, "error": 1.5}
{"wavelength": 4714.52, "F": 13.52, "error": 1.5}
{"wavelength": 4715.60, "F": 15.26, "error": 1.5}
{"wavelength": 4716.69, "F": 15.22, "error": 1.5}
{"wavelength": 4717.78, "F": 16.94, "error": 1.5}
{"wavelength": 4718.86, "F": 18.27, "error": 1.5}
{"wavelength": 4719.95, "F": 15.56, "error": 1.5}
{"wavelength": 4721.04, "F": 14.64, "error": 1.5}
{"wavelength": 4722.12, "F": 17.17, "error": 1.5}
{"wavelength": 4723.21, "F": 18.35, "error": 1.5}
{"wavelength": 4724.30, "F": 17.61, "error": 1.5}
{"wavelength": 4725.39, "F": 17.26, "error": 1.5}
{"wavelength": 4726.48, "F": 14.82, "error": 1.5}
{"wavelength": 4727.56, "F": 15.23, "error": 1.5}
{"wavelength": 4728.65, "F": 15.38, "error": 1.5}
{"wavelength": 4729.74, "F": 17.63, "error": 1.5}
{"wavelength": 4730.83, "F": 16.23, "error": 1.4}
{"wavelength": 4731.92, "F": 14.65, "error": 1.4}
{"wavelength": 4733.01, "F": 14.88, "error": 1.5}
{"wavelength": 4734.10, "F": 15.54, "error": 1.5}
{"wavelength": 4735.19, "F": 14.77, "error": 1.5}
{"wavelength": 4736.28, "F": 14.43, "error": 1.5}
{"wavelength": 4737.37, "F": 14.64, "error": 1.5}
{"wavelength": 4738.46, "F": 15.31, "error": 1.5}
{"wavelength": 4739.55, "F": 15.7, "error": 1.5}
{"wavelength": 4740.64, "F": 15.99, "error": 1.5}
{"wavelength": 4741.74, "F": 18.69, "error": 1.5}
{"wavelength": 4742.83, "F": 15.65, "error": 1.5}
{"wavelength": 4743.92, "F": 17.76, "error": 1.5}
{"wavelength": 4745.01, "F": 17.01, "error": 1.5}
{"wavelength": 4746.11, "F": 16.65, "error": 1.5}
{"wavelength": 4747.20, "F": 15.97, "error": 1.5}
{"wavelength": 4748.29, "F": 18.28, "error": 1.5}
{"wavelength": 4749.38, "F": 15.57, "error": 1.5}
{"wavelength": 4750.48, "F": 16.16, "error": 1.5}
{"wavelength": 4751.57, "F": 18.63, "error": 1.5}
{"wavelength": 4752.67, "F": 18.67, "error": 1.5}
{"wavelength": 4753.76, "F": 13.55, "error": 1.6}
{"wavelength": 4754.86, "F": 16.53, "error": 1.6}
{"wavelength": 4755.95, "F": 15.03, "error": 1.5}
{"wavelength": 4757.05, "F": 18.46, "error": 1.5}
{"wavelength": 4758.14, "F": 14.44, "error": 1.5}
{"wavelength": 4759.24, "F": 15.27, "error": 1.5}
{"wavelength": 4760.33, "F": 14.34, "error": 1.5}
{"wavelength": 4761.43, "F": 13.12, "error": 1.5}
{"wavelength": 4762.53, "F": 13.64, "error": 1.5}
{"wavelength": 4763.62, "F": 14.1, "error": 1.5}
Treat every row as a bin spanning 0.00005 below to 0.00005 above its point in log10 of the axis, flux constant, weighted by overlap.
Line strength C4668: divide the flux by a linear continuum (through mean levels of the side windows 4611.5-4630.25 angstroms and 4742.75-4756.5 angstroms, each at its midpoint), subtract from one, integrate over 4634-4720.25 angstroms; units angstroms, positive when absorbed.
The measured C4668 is 6.6 angstroms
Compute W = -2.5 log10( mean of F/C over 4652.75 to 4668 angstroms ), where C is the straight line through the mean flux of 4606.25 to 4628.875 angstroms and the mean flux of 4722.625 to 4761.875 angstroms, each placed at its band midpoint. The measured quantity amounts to 0.10 mag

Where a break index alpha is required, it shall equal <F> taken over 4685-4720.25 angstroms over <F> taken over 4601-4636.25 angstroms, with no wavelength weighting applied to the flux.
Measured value 0.95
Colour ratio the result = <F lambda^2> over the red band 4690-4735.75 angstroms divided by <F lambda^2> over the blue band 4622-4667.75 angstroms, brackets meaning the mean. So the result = 1.04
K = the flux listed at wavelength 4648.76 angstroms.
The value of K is 14.15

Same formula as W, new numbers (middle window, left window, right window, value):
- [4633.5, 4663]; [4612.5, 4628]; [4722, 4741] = 0.08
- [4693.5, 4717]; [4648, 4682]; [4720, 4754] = 0.07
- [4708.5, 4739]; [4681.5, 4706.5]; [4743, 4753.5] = 0.04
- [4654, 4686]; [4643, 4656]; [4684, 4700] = 0.01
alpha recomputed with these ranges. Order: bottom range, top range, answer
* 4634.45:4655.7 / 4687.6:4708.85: 1.01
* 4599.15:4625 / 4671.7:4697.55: 0.95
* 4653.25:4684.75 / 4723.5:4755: 1.07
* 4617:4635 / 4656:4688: 0.94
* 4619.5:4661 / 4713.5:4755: 1.04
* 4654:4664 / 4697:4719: 1.02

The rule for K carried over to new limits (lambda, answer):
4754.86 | 16.53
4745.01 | 17.01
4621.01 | 16.5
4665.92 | 16.46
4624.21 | 16.55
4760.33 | 14.34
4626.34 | 17.35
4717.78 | 16.94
